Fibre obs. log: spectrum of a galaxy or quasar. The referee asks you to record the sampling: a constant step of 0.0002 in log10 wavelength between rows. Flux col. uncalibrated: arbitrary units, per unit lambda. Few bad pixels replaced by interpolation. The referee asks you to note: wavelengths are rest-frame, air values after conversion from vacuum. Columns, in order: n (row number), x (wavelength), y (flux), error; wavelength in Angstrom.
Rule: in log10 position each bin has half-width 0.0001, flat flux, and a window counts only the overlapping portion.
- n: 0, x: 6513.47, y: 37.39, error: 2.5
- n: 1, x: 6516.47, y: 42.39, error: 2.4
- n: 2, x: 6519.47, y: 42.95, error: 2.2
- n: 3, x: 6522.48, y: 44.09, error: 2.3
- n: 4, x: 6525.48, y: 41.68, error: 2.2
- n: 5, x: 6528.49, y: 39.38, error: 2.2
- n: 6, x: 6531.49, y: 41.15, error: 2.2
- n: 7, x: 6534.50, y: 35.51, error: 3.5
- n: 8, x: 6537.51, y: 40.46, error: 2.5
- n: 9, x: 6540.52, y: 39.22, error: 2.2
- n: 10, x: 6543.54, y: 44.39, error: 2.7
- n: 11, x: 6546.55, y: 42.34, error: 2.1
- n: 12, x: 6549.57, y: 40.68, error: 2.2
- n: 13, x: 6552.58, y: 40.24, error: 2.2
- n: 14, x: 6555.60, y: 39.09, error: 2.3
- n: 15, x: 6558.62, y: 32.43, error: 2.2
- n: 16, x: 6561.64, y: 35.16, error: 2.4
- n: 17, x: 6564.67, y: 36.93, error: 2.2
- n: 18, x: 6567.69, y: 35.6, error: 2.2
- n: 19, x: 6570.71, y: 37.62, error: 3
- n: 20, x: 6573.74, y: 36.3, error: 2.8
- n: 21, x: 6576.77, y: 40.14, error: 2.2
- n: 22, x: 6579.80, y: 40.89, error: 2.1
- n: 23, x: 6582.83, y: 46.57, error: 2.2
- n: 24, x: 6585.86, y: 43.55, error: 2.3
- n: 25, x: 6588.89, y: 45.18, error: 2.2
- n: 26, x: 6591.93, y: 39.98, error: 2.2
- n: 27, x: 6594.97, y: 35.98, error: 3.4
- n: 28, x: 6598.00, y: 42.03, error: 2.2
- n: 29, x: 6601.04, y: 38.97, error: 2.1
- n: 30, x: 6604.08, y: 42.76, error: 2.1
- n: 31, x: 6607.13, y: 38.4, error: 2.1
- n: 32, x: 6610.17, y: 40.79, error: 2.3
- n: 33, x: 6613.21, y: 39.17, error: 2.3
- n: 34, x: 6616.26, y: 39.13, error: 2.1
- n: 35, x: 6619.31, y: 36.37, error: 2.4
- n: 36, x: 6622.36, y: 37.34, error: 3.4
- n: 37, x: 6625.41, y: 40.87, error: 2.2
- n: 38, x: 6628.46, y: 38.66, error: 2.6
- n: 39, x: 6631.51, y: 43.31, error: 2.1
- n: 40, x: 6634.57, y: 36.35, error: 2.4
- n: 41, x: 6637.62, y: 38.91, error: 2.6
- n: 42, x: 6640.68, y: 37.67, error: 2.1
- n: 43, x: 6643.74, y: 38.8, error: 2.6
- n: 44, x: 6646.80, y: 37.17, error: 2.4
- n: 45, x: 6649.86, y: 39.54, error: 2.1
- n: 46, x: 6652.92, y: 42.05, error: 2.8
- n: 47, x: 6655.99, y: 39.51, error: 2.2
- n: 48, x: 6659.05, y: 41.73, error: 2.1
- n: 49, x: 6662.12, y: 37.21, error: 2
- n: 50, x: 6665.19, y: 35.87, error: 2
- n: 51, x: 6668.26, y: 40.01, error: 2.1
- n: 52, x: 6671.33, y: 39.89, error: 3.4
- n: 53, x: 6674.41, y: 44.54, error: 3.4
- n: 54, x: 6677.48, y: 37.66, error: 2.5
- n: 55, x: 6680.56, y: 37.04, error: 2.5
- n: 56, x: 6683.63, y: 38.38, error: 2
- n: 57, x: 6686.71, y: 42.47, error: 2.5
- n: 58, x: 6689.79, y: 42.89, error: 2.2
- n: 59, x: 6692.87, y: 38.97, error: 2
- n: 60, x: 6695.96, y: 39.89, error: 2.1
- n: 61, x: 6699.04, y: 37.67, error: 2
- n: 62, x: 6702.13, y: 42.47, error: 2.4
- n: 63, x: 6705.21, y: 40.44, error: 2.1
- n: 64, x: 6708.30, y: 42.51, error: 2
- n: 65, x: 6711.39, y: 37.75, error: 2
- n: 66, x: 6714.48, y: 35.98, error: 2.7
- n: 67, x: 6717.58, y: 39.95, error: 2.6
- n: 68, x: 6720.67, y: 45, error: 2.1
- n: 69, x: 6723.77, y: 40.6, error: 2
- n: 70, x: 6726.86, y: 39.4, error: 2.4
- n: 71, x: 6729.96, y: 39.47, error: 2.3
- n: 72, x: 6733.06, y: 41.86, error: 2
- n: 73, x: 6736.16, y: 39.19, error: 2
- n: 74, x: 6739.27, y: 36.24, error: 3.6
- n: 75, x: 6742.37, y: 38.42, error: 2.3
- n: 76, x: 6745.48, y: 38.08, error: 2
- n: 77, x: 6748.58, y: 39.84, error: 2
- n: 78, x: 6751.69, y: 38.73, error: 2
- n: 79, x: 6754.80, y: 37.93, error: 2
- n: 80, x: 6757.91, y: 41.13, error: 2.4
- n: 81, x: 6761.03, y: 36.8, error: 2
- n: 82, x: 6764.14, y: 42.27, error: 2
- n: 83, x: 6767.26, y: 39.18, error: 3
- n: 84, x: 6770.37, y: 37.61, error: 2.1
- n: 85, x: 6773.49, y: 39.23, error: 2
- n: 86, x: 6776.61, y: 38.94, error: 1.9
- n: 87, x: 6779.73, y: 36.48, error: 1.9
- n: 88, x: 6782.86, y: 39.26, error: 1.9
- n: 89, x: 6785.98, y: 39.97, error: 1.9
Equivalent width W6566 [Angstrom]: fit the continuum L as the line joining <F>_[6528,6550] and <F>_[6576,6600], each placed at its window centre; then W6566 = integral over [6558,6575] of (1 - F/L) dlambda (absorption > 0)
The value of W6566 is 2.2 Angstrom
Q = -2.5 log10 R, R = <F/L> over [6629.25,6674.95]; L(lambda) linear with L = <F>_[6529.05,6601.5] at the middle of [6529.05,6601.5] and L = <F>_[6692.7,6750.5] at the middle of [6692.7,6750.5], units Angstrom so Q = 0.007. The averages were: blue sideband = 39.6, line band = 39.4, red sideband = 39.7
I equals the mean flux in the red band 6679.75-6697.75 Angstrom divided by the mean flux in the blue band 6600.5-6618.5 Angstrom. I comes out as 1.01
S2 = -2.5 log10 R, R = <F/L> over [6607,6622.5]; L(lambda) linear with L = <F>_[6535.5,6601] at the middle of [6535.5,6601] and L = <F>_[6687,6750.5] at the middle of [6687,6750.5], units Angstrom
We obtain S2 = 0.03 mag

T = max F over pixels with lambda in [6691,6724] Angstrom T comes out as 45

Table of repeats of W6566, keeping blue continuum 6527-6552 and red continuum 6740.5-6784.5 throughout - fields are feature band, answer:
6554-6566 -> 1.29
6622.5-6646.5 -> 0.44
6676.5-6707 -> -0.40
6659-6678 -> 0.00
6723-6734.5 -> -0.36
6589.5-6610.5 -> -0.03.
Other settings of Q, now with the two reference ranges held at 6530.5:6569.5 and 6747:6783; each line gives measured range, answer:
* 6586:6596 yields -0.063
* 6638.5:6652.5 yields 0.004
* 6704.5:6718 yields -0.009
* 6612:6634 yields -0.010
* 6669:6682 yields -0.027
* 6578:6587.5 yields -0.130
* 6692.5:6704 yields -0.028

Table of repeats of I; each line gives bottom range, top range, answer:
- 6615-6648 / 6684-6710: 1.06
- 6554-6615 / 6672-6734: 1.02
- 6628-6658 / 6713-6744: 1.01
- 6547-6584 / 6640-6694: 1.03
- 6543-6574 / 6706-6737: 1.05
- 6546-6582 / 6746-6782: 1.02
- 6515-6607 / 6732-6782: 0.97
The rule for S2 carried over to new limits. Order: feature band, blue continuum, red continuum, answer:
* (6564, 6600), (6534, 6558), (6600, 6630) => -0.01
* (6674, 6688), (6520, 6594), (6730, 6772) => -0.01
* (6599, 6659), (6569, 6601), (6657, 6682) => 0.02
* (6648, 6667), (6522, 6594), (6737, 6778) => 0.00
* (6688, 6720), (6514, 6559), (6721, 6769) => -0.01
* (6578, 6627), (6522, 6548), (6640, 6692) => -0.01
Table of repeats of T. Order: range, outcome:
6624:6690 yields 44.54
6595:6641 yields 43.31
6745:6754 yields 39.84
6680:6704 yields 42.89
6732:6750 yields 41.86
